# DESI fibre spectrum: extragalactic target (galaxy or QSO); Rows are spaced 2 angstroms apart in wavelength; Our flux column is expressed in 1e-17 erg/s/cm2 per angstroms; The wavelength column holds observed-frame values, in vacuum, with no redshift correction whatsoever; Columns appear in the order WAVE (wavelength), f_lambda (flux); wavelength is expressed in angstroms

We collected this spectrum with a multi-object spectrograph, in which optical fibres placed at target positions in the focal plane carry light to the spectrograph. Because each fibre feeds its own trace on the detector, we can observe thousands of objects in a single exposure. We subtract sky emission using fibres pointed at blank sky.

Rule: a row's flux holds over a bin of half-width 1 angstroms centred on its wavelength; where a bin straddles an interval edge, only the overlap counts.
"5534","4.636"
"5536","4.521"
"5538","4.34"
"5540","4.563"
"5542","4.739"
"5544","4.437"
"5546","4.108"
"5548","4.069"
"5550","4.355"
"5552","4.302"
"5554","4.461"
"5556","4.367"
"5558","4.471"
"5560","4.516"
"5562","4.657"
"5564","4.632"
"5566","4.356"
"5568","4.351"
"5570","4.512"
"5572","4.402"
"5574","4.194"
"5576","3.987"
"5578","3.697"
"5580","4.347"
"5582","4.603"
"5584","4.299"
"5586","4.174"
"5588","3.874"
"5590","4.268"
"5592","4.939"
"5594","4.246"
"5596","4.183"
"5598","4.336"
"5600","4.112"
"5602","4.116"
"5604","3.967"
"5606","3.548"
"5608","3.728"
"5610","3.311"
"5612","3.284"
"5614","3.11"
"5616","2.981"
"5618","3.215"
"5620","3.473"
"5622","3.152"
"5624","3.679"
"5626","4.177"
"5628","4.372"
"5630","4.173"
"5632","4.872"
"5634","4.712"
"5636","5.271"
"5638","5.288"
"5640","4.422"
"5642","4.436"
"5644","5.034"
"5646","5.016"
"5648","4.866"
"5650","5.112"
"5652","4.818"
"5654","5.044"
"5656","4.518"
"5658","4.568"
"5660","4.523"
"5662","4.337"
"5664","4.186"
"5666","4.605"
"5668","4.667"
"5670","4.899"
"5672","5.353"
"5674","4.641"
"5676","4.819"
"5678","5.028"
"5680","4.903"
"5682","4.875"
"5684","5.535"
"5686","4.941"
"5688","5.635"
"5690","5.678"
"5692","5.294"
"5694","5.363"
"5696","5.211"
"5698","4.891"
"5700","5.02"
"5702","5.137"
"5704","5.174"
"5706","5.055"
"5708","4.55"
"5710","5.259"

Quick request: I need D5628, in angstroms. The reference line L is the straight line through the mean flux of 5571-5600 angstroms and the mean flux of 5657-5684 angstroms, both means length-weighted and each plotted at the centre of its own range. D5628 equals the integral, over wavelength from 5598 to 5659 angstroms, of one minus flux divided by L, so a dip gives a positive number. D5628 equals 4.0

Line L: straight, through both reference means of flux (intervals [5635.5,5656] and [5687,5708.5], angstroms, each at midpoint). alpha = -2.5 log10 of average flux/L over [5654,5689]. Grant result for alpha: 0.048 mag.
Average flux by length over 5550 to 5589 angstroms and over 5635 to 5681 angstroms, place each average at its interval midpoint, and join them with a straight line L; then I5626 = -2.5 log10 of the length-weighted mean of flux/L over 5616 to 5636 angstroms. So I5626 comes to 0.16 mag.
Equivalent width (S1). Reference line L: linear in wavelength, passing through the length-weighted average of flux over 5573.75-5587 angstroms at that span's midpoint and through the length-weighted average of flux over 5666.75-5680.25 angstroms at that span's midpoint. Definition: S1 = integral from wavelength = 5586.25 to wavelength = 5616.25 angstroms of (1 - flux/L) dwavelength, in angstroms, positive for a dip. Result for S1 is 3.0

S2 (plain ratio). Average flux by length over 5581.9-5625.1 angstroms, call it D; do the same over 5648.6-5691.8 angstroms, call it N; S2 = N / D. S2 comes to 1.28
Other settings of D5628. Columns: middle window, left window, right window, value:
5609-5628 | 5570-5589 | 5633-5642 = 5.00 angstroms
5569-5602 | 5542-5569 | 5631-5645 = 2.26 angstroms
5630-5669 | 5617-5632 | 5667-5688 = -3.41 angstroms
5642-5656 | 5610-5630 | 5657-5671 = -2.40 angstroms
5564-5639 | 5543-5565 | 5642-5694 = 8.35 angstroms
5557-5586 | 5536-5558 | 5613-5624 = -2.65 angstroms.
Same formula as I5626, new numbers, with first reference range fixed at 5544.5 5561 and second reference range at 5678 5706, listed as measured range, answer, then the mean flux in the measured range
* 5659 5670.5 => 0.12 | 4.52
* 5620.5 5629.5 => 0.24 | 3.84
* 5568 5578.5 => 0.07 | 4.2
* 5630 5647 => 0.01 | 4.84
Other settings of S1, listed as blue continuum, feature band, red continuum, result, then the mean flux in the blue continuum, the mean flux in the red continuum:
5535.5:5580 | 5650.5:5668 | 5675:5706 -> 1.33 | 4.36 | 5.16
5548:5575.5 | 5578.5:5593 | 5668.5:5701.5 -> 0.68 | 4.41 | 5.12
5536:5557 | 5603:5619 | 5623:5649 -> 4.11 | 4.38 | 4.64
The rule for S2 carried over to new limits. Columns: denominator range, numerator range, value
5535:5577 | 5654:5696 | 1.12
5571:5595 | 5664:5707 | 1.19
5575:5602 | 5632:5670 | 1.12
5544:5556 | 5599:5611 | 0.89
